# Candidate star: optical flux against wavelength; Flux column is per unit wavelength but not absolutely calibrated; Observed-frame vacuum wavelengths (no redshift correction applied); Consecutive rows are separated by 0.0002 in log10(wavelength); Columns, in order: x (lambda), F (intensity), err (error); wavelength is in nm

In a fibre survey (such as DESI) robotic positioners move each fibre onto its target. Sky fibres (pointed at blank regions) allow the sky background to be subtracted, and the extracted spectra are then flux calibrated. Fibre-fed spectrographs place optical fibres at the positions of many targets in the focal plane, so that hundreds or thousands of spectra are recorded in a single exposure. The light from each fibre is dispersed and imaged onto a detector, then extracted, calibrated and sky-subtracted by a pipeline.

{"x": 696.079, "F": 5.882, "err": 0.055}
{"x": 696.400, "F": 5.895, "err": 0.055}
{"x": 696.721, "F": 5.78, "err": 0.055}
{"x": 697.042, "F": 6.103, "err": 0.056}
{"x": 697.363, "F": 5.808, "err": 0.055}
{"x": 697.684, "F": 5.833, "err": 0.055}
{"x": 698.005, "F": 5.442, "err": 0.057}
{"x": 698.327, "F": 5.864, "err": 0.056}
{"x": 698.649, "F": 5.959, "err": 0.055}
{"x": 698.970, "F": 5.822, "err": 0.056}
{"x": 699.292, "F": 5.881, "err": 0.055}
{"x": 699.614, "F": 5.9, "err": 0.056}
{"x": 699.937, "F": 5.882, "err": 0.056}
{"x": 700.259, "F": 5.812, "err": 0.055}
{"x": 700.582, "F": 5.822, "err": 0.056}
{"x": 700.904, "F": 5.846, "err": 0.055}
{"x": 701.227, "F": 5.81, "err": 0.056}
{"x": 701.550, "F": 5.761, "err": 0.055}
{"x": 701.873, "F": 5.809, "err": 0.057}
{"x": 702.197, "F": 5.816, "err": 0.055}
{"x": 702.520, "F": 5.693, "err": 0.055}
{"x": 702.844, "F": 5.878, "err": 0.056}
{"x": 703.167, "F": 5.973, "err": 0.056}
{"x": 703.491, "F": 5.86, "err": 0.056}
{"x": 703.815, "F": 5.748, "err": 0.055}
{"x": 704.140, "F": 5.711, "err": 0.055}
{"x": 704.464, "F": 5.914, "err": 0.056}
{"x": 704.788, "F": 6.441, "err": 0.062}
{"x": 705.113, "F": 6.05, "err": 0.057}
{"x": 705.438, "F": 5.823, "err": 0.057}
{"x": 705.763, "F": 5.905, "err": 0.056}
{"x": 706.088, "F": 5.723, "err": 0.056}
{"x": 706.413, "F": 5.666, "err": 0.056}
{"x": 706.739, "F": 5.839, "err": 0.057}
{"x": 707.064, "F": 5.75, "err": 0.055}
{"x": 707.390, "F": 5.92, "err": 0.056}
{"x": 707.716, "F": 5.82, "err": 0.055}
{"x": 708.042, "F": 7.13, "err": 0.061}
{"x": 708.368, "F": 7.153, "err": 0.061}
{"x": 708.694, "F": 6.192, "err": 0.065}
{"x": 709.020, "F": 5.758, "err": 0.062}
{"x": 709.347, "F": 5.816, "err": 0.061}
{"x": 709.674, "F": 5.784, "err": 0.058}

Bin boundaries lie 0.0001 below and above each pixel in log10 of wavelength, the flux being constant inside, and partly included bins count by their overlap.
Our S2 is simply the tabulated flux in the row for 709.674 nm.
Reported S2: 5.784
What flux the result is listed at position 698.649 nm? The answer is 5.959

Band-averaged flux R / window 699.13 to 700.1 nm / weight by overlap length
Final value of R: 5.89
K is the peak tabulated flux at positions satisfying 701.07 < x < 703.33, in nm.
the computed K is 5.973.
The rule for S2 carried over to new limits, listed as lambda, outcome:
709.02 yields 5.758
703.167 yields 5.973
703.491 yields 5.86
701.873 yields 5.809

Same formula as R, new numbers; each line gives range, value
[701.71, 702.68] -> 5.77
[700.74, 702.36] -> 5.81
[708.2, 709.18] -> 6.38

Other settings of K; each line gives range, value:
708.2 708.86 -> 7.153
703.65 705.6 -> 6.441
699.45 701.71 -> 5.9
